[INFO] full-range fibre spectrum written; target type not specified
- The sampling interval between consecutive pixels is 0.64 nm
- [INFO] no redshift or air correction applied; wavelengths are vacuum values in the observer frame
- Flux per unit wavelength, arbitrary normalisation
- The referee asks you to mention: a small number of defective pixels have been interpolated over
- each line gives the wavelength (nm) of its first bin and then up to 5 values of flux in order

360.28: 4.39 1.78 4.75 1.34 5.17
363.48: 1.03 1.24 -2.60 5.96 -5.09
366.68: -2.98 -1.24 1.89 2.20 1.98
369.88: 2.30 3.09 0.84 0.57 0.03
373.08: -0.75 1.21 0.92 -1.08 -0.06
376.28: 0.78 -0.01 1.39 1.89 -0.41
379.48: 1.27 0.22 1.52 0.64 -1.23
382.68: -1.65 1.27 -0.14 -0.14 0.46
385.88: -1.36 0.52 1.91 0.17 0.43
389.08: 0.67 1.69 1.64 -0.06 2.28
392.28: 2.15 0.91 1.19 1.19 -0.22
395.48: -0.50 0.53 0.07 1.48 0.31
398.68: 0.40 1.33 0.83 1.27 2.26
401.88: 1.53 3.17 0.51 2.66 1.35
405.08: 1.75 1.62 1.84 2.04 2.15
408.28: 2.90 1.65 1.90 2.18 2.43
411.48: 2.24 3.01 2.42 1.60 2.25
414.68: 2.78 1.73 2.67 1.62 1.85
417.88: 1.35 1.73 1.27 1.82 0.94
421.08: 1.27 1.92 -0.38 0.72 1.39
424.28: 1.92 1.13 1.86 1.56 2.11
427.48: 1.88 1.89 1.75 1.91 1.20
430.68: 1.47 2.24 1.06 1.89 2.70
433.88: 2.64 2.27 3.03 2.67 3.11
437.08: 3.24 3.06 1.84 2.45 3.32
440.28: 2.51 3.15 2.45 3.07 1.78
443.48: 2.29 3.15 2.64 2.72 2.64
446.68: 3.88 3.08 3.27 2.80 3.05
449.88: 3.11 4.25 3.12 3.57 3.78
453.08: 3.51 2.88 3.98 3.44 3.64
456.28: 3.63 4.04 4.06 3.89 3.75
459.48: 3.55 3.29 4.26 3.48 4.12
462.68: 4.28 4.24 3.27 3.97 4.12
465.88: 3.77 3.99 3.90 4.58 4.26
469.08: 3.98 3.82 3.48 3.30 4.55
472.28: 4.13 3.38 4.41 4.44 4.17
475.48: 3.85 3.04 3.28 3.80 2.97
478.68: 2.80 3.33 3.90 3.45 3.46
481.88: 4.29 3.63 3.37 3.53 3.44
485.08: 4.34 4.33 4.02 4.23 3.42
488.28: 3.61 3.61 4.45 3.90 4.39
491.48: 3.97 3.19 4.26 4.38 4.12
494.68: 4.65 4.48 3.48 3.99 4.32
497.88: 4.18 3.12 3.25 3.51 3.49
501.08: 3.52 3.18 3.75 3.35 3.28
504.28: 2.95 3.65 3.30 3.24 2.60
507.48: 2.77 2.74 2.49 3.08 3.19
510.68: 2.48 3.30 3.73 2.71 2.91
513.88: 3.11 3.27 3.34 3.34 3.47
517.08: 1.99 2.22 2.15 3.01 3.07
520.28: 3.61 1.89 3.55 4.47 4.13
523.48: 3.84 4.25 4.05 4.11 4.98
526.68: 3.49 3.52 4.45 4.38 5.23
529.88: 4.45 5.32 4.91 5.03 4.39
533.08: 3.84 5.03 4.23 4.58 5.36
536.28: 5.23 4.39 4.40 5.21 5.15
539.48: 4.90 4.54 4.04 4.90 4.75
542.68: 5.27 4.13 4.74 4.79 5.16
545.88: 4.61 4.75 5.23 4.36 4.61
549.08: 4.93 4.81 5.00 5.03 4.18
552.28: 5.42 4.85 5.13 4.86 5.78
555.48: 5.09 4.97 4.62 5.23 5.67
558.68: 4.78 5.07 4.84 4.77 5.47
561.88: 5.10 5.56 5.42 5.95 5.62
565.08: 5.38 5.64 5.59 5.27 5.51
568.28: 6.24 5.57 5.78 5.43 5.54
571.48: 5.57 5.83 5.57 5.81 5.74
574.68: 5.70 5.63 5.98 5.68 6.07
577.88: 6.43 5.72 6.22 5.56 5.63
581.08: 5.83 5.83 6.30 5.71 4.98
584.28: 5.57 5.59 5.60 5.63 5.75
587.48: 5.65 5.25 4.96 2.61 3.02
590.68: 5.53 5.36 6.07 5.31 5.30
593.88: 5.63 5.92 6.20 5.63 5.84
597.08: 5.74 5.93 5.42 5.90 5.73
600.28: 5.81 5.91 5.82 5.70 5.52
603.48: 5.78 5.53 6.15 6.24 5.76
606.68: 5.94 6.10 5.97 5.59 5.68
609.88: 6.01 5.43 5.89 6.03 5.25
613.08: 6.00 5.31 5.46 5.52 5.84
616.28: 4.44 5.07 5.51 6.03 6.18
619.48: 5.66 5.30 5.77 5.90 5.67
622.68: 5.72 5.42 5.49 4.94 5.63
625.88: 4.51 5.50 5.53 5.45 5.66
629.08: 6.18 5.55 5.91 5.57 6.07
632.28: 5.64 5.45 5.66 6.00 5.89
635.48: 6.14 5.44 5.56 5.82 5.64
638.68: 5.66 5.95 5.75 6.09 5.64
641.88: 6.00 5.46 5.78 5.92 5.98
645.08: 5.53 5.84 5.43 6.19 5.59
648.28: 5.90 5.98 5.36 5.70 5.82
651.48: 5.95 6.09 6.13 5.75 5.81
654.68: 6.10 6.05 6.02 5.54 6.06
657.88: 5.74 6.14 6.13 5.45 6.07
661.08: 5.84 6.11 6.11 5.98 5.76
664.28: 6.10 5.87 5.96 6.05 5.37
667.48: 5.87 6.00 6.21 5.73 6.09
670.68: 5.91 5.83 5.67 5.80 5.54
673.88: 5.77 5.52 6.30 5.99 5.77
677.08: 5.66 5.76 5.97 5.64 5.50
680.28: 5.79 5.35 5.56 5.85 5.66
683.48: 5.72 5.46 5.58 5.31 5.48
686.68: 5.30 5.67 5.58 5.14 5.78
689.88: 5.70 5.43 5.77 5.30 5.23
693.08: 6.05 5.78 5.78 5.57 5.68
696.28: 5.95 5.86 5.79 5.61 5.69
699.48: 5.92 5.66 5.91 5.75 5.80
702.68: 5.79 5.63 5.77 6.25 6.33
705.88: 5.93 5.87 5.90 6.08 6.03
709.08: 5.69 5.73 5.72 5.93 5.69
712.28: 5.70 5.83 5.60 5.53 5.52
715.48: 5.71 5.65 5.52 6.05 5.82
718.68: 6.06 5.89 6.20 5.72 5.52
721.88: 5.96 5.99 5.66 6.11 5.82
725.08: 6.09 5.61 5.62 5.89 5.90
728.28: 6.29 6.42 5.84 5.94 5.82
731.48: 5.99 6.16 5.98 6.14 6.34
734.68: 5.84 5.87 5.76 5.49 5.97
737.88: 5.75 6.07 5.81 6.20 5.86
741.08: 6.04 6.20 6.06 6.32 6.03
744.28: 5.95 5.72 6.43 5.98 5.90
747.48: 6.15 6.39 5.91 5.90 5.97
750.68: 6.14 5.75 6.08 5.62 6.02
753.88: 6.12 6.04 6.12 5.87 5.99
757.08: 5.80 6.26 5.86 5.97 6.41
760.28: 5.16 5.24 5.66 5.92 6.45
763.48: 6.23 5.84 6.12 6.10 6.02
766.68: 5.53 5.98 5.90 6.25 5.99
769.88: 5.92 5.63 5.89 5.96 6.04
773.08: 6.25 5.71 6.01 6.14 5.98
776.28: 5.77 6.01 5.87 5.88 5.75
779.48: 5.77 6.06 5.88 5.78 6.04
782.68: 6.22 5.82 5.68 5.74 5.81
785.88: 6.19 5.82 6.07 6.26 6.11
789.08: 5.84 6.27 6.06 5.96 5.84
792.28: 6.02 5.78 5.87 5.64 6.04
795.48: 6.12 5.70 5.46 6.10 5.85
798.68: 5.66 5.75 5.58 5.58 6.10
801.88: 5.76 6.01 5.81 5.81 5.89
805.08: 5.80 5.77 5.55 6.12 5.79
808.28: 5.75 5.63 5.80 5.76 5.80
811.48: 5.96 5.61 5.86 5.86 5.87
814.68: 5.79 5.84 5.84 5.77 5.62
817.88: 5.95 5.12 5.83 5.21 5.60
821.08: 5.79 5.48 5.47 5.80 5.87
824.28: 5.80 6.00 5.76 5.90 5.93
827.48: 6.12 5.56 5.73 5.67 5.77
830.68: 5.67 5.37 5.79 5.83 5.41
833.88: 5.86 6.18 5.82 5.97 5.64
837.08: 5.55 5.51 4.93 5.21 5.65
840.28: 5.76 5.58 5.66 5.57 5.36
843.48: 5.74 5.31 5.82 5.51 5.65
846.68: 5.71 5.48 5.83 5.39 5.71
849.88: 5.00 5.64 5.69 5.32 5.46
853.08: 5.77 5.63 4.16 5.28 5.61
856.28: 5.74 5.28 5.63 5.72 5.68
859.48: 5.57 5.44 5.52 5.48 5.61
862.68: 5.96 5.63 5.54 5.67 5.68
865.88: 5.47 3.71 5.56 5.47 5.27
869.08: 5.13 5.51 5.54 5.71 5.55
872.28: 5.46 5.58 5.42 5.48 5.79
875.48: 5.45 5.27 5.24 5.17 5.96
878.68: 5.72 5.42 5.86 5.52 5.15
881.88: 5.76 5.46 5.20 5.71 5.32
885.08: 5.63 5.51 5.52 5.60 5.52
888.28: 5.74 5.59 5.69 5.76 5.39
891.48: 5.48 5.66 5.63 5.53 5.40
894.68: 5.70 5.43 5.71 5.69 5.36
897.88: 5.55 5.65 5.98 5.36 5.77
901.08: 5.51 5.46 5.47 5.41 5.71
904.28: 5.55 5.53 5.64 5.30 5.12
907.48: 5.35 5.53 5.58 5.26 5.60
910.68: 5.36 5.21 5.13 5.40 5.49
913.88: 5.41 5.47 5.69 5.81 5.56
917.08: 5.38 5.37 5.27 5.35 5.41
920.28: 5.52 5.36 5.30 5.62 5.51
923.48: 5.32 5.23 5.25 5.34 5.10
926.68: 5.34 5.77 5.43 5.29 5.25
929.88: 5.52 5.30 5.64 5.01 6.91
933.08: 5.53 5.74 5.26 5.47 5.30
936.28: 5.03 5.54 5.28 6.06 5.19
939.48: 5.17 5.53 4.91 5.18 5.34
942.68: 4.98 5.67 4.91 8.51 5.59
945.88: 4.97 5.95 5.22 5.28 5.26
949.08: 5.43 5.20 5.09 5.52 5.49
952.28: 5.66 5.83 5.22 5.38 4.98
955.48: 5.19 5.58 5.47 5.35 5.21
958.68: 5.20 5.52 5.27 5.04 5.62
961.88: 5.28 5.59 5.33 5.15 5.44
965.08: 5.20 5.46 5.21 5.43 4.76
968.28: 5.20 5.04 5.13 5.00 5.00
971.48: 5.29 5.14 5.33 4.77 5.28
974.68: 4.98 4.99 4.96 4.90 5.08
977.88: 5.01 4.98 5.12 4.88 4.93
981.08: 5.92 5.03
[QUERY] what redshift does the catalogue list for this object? 0.00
